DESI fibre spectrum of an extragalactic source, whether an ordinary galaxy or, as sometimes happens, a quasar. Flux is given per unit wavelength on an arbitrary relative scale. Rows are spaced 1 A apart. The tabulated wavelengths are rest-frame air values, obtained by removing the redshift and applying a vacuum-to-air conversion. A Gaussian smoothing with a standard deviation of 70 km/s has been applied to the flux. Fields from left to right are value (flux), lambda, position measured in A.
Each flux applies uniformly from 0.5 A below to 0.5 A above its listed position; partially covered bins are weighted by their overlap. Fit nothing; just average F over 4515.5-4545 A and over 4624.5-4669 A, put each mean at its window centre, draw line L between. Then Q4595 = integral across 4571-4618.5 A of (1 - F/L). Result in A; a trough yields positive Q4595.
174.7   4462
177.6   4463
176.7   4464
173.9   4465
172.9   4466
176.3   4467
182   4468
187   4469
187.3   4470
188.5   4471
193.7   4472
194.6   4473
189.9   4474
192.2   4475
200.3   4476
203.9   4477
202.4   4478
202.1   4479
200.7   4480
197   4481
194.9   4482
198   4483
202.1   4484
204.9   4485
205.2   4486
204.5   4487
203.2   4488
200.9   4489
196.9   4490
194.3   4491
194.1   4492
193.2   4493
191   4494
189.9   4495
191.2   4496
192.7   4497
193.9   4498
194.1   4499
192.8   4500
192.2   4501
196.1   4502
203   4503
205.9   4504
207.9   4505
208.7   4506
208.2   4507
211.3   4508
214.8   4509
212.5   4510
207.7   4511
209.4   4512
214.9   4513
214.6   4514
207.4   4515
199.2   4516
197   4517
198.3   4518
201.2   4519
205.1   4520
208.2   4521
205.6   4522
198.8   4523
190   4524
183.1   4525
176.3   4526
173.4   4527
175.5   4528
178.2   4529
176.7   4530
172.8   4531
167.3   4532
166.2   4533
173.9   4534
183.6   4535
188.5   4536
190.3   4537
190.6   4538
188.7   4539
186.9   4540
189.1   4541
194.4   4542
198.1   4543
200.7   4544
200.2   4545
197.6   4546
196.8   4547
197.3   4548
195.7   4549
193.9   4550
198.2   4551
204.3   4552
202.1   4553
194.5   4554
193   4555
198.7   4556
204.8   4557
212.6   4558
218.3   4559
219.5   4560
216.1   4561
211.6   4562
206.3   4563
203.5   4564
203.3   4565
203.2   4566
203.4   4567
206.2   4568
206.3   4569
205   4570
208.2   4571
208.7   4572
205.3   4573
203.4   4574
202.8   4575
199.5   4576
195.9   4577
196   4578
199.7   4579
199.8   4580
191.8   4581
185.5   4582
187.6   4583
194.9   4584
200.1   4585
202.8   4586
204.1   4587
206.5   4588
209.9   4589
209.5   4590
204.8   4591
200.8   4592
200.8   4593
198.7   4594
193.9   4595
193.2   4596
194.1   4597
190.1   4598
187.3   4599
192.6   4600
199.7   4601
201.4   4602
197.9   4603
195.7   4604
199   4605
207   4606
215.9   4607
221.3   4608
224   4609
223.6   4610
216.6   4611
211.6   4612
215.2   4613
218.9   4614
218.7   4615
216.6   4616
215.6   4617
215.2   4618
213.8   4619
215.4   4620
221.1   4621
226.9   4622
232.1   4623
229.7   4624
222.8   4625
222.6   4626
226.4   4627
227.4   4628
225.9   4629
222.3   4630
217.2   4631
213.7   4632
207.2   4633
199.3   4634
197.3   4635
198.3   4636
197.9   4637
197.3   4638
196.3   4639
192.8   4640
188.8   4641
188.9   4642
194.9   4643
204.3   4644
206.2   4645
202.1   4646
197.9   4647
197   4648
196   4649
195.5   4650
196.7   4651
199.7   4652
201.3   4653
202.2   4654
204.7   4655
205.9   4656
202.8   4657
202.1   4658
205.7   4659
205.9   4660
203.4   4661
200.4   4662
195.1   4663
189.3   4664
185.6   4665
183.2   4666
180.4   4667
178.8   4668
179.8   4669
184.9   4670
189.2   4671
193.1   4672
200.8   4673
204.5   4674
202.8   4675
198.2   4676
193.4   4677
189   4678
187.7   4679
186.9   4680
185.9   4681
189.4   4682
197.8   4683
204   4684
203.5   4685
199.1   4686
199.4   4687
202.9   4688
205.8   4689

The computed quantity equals -1.95 A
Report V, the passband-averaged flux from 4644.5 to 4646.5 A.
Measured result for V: 204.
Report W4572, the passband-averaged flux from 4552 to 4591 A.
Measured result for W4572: 203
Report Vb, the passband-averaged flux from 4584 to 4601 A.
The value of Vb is 199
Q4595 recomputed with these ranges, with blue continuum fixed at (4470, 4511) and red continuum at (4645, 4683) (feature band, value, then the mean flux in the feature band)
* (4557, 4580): -1.0 A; 206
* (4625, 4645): -1.1 A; 207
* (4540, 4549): 0.1 A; 196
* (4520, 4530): 0.5 A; 188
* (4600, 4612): -0.7 A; 209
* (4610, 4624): -1.6 A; 219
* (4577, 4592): -0.2 A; 199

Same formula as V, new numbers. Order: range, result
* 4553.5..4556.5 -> 195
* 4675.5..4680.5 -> 191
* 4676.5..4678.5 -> 191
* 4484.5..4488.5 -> 204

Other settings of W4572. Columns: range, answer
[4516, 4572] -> 196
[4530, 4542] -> 182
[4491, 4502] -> 193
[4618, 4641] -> 213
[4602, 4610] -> 209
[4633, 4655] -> 198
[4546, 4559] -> 200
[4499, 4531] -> 199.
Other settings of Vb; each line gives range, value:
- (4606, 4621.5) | 217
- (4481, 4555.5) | 196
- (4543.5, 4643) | 206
